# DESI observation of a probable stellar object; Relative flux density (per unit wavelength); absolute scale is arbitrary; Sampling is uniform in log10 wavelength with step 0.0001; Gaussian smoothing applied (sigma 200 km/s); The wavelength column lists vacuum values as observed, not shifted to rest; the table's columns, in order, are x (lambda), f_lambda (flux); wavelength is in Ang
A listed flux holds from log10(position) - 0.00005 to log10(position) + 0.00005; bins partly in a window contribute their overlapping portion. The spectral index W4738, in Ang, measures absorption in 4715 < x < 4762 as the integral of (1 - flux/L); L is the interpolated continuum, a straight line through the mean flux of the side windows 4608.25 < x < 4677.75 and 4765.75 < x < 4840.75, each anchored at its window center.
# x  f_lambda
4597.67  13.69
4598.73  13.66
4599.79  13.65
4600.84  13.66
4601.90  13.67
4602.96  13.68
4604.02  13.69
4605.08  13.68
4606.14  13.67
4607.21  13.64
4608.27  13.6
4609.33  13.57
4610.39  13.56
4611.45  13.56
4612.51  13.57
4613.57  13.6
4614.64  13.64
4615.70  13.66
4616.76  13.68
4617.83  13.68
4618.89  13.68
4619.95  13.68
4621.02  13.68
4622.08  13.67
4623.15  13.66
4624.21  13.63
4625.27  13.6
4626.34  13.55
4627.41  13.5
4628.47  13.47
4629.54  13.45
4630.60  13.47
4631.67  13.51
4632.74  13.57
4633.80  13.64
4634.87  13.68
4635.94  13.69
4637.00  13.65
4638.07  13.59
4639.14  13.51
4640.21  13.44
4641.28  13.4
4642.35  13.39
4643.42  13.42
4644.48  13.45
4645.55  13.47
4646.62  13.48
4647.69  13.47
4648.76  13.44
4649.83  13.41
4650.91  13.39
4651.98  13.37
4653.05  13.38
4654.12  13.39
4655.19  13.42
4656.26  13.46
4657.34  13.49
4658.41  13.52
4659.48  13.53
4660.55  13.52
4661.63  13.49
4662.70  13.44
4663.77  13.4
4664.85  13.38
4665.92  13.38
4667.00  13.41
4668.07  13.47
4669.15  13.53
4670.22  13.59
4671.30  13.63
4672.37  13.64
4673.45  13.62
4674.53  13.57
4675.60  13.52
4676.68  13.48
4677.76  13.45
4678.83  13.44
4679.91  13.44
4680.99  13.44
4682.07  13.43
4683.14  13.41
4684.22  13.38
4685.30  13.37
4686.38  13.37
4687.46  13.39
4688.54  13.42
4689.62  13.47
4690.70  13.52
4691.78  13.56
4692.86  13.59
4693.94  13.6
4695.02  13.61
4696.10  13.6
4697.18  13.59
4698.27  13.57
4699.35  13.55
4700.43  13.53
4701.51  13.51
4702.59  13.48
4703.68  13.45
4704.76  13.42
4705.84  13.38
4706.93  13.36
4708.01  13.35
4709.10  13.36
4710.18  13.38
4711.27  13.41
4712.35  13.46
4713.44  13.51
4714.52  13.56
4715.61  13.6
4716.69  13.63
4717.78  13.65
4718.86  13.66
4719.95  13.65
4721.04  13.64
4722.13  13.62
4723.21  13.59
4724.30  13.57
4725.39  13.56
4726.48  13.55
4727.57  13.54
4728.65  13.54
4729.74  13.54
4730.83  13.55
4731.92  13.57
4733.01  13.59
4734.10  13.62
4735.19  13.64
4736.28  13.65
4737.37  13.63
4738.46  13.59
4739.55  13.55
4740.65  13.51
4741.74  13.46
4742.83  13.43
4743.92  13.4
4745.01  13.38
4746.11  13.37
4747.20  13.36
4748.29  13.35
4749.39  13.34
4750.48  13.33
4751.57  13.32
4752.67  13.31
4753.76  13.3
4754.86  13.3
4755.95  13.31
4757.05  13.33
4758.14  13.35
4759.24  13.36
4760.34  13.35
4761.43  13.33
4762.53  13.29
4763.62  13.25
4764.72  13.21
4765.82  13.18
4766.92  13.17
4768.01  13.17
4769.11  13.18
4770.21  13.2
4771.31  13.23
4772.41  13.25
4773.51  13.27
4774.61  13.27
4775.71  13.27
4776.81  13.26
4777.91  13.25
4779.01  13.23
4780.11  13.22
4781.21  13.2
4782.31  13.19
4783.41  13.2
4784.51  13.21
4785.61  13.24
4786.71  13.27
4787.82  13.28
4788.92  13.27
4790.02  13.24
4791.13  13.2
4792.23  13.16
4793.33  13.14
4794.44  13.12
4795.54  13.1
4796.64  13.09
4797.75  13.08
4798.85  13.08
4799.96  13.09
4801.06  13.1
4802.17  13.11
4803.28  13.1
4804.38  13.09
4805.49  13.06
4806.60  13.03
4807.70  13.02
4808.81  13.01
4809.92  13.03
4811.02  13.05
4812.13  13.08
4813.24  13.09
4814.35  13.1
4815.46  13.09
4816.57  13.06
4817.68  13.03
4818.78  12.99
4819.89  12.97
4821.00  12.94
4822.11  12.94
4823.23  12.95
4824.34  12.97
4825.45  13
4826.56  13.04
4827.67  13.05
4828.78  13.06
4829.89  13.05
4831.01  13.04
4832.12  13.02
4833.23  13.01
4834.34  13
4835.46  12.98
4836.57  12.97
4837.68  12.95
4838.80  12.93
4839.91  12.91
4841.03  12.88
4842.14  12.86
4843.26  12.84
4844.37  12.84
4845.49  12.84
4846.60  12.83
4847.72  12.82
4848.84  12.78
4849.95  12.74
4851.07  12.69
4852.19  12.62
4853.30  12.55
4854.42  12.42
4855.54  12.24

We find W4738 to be -0.7 Ang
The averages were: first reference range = 13.5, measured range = 13.5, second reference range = 13.1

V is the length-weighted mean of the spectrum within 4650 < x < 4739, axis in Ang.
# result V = 13.5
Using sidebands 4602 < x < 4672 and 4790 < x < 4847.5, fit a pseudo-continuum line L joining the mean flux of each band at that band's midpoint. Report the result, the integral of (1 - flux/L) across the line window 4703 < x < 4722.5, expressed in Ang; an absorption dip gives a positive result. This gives -0.27 Ang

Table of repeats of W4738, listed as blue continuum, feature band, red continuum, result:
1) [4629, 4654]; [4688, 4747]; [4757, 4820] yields -0.9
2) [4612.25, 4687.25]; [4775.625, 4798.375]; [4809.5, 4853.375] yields -0.2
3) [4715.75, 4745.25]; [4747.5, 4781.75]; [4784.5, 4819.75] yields 0.2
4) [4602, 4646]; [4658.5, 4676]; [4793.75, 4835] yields -0.1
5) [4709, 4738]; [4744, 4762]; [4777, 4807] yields 0.1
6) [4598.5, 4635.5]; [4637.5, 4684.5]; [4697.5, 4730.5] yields 0.4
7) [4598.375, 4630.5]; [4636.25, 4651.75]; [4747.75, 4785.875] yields 0.1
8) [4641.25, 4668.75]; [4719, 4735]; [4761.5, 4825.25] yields -0.4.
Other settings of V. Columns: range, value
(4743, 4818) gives 13.2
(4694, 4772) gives 13.4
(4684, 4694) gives 13.5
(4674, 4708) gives 13.5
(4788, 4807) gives 13.1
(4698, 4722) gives 13.5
